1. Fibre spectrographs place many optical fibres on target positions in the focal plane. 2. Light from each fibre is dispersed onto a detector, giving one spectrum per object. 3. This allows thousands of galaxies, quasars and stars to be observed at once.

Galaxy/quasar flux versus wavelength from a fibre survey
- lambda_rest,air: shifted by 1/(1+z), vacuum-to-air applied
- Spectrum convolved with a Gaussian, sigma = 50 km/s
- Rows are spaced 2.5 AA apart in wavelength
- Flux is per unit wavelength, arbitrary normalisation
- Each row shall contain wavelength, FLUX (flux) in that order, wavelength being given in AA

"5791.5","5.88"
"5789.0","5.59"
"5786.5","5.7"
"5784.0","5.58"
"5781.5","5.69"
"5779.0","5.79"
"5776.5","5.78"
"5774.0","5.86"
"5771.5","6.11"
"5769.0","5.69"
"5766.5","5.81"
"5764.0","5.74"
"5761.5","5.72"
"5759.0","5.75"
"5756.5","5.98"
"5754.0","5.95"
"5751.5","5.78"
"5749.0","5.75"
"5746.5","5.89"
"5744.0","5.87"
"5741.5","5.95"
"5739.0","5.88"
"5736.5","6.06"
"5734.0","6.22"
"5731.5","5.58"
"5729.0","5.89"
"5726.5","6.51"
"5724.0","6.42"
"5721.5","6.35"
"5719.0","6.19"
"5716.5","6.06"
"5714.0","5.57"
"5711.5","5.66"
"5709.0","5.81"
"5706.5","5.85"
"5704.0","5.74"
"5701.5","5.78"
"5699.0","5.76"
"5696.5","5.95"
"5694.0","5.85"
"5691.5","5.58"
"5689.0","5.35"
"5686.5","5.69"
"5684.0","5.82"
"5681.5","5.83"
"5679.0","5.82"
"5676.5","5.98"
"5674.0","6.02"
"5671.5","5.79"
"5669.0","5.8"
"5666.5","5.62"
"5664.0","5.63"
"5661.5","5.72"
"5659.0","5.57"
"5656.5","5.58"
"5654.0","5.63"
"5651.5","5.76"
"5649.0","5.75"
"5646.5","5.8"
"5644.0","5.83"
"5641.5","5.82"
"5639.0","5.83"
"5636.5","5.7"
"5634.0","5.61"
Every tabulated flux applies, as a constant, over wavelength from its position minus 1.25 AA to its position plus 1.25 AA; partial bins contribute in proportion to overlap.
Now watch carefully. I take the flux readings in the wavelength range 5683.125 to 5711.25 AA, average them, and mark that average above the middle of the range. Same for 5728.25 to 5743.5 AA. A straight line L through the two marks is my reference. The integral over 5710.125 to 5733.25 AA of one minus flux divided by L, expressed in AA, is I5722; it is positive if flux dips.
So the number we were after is -0.7 AA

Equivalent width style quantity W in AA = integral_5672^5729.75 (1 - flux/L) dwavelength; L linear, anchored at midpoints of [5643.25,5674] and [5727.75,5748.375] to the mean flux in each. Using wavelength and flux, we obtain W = -0.7 AA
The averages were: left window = 5.72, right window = 5.91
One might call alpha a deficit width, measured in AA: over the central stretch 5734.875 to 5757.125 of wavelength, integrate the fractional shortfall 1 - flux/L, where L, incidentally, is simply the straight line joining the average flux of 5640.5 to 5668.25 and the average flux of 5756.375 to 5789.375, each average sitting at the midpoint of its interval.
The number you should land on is -0.6 AA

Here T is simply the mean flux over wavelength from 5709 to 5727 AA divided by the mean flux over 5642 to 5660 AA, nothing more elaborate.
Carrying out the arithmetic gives 1.1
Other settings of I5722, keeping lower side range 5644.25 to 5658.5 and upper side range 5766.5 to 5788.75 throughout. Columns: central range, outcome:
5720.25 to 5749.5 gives -1.5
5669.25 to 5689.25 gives -0.3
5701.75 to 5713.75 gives 0.0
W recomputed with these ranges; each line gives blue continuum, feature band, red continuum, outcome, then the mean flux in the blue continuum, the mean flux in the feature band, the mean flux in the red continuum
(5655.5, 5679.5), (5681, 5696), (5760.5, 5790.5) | 0.2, 5.75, 5.69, 5.76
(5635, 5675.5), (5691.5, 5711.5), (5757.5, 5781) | -0.1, 5.74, 5.79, 5.8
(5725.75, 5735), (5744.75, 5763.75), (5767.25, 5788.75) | 0.2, 6.02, 5.83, 5.77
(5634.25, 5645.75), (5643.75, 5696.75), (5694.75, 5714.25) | 0.4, 5.78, 5.74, 5.78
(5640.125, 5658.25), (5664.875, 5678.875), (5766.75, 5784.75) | -0.2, 5.73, 5.83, 5.79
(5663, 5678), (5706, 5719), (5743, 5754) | 0.0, 5.81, 5.82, 5.84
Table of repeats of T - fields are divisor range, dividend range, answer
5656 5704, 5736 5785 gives 1.01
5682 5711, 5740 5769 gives 1.01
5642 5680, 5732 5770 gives 1.02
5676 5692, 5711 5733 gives 1.06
